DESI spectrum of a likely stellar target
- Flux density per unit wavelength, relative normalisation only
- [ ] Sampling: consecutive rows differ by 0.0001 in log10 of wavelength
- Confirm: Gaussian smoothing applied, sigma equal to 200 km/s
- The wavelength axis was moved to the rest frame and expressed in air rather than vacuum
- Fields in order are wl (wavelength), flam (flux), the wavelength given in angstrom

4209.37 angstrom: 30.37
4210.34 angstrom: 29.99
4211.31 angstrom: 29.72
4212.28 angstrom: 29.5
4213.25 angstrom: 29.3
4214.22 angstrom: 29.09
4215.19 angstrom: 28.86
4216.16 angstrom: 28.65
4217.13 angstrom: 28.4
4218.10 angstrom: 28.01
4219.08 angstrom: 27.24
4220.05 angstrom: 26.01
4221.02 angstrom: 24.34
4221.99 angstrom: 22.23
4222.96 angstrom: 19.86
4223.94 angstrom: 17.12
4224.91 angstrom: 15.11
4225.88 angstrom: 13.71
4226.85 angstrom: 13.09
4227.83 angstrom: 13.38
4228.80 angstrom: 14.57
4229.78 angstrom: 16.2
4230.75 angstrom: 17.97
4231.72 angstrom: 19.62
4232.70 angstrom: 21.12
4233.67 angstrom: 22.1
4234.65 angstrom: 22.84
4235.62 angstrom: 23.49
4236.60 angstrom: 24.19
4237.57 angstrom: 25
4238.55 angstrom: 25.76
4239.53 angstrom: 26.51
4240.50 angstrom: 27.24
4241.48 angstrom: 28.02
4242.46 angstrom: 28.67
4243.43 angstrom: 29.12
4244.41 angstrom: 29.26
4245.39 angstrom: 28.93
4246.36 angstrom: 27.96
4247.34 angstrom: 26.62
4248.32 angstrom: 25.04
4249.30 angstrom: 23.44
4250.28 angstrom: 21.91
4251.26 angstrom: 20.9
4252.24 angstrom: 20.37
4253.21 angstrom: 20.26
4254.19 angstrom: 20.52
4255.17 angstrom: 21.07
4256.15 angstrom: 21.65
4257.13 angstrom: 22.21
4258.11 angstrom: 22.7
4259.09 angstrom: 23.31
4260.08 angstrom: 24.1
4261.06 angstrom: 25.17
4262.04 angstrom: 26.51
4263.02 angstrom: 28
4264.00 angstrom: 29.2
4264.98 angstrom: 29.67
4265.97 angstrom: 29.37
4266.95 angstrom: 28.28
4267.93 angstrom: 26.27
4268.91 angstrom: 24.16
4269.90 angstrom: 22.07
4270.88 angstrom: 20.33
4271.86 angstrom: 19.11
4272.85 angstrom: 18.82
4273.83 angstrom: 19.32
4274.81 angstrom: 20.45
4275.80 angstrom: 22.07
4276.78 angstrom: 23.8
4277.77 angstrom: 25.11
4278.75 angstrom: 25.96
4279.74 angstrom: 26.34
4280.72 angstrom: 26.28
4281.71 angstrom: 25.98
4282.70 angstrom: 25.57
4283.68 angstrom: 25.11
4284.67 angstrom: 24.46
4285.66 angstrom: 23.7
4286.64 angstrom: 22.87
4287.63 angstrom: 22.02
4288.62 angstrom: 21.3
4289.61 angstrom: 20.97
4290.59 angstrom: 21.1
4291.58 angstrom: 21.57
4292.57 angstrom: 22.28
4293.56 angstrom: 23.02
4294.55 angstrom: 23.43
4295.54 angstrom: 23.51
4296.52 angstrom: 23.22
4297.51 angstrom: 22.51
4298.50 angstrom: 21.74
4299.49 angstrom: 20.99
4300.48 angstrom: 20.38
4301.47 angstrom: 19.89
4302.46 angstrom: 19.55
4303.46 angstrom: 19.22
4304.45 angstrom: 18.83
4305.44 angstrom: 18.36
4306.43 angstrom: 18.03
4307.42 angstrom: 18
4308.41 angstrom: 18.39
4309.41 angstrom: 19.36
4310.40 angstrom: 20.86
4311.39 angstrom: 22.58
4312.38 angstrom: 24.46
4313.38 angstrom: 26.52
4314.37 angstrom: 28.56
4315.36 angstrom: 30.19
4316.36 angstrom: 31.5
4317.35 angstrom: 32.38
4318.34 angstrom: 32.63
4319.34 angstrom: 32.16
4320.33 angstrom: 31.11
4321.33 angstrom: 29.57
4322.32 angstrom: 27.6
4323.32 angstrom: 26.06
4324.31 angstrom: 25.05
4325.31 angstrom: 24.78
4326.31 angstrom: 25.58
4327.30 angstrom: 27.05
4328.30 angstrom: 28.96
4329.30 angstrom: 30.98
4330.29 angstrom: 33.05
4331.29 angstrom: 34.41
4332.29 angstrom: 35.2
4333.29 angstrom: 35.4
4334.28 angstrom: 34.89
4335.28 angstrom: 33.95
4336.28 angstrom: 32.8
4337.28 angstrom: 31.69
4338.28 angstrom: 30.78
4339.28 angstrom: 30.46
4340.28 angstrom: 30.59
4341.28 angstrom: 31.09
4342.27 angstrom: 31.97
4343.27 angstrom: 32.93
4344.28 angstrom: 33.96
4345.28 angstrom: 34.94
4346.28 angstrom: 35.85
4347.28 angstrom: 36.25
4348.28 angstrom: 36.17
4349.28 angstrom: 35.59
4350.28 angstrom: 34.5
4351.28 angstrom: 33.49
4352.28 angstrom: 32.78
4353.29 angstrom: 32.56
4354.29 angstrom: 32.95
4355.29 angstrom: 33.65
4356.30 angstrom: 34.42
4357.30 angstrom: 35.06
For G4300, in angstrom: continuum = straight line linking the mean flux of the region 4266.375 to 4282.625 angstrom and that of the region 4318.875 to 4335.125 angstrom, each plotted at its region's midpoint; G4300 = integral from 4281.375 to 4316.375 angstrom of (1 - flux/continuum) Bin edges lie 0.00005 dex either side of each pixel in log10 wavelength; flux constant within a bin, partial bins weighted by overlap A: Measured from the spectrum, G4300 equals 5.5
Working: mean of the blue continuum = 23.5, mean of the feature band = 22.4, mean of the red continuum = 30.2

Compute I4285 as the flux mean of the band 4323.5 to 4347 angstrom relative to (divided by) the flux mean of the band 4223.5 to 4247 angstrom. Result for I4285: 1.42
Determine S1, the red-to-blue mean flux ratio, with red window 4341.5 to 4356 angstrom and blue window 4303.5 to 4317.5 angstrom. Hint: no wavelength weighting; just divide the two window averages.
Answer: 1.48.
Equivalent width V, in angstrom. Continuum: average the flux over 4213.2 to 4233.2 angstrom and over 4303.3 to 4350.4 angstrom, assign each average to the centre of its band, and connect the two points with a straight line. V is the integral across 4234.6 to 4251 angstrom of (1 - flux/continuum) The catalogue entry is -2.3 angstrom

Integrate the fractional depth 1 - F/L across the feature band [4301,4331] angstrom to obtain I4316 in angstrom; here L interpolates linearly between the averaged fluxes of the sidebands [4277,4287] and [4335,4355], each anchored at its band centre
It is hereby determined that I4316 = 4.25 angstrom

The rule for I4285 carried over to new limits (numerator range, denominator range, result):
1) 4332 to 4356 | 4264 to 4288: 1.39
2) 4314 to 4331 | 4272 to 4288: 1.25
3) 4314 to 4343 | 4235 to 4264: 1.24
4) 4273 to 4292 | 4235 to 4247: 0.86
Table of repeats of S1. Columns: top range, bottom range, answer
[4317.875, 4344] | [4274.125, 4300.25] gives 1.33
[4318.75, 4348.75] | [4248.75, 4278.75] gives 1.35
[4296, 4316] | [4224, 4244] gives 1.01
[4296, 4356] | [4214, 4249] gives 1.22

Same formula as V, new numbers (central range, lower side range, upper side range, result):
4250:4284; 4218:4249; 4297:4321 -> -0.9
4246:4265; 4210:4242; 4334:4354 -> 1.4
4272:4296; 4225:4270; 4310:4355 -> 3.3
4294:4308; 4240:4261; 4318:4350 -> 4.0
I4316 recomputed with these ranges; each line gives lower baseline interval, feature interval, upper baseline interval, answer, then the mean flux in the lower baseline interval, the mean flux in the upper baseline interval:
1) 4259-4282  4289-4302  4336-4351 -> 2.7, 24.6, 33.3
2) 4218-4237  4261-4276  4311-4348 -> -0.1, 19.9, 30.8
